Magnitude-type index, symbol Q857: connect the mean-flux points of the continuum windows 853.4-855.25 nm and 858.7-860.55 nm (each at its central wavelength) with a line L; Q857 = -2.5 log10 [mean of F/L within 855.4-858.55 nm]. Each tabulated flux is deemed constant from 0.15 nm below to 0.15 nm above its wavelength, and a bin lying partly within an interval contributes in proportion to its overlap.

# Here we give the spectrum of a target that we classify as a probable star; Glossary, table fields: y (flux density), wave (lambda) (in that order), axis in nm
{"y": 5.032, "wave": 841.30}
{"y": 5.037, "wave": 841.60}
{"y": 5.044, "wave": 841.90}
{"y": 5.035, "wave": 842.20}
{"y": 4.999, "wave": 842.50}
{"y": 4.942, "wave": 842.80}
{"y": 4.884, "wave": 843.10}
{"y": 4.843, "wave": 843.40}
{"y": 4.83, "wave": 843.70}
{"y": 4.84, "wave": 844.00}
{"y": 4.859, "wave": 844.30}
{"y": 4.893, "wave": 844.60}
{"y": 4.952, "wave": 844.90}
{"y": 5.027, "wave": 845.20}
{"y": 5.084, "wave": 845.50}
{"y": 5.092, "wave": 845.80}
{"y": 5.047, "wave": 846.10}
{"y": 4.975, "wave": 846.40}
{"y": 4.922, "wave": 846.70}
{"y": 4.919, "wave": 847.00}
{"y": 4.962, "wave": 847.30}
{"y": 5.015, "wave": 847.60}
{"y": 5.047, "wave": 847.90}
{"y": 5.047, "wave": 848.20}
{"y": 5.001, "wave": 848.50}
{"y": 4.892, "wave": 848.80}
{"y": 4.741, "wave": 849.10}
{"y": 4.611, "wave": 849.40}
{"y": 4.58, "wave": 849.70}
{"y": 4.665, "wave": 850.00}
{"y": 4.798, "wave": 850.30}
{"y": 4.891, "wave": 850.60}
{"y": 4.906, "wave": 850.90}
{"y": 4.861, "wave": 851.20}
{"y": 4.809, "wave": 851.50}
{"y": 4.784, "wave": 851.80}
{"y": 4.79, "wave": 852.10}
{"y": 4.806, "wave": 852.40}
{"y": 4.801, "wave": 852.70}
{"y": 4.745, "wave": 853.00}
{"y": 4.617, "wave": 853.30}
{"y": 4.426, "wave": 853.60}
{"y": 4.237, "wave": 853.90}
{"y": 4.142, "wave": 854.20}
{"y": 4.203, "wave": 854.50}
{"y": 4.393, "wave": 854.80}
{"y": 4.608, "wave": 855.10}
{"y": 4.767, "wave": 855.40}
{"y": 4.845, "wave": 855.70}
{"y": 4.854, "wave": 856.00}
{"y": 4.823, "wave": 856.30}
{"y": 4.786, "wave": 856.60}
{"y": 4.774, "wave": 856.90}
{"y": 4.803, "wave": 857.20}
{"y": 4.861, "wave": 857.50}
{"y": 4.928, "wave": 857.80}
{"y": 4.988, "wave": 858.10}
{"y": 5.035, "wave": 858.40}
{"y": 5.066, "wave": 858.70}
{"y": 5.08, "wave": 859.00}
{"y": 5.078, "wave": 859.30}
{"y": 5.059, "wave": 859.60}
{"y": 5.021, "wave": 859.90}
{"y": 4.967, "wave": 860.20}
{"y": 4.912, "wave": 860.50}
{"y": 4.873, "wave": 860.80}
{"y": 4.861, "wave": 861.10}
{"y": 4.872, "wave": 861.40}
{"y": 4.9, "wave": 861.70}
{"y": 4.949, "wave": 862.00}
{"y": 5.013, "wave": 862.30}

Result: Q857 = -0.04 mag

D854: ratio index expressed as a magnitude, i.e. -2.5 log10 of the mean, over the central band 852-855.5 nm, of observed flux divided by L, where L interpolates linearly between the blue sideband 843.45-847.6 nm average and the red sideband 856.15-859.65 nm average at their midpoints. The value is 0.09 mag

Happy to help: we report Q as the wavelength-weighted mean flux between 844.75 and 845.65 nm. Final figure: 5.02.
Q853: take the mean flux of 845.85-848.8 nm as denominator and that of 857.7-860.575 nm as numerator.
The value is 1.01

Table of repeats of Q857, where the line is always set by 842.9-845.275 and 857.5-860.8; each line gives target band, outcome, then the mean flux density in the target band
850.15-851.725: 0.02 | 4.85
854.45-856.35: 0.07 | 4.66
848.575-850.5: 0.04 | 4.73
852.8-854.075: 0.10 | 4.51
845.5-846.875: -0.02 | 5.02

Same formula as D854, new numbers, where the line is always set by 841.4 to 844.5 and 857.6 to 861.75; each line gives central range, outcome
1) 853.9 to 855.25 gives 0.15 mag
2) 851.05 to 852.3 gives 0.03 mag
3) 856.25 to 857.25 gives 0.04 mag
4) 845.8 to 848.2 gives -0.01 mag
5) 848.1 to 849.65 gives 0.03 mag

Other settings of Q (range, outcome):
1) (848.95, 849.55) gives 4.68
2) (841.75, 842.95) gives 5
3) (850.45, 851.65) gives 4.87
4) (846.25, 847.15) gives 4.94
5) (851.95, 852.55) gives 4.8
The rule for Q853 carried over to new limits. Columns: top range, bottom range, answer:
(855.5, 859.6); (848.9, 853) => 1.03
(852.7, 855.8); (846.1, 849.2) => 0.91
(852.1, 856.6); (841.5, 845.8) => 0.93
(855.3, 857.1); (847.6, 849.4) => 0.98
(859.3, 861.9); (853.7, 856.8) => 1.08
